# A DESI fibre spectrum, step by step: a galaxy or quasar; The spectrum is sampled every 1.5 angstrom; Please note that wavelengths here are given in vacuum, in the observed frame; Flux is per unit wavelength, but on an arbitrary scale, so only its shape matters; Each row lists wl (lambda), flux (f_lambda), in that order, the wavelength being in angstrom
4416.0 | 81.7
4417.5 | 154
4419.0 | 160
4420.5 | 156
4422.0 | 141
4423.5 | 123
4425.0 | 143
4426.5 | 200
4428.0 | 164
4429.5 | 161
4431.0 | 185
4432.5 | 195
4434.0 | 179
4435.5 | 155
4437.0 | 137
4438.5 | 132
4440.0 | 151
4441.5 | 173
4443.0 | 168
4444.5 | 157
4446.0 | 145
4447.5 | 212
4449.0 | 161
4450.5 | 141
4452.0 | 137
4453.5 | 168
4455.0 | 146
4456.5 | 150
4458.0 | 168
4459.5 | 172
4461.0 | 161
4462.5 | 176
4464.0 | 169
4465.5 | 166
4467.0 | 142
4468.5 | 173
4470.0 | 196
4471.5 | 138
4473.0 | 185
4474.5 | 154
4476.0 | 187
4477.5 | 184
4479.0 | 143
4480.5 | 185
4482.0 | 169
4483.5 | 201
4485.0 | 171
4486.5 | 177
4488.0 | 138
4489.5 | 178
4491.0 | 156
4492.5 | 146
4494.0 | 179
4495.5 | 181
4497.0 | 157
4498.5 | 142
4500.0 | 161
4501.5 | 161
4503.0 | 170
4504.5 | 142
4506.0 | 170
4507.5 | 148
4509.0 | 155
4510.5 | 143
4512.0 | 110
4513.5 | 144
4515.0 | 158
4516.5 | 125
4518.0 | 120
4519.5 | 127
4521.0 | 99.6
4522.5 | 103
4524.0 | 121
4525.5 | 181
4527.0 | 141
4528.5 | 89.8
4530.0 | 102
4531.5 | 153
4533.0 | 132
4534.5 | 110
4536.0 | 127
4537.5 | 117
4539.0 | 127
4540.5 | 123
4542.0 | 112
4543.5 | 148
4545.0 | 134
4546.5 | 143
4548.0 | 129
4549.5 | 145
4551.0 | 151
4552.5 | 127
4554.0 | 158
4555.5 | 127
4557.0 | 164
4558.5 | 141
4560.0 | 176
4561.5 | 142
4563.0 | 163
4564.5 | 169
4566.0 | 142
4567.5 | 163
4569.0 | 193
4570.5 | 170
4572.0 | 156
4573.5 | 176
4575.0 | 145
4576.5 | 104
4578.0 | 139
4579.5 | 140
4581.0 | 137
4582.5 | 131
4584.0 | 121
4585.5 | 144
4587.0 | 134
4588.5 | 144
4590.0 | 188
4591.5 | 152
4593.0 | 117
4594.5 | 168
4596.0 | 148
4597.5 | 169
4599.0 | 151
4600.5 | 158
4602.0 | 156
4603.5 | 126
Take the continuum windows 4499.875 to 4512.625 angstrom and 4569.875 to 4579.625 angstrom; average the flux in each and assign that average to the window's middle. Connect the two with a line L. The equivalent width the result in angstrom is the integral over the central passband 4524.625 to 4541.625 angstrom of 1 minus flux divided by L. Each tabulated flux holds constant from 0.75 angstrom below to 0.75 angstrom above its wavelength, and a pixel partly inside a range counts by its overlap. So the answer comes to 2.6 angstrom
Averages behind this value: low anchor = 151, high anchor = 147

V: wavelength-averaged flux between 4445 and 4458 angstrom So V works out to 158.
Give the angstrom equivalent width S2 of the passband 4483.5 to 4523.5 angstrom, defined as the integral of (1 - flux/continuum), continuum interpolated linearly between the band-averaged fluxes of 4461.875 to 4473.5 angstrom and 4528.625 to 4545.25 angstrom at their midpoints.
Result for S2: -0.98 angstrom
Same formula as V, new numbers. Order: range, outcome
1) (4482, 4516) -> 159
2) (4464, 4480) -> 167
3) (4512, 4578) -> 139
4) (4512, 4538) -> 126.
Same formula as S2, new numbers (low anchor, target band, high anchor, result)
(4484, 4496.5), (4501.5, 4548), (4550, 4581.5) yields 7.8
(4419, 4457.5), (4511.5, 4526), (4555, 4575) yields 2.9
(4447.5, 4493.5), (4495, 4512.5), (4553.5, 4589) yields 0.7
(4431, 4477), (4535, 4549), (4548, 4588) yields 2.1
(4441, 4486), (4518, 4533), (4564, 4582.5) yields 3.2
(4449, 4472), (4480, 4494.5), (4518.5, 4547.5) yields -2.1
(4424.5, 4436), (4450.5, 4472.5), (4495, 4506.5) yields 0.8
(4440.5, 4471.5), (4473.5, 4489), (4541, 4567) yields -1.2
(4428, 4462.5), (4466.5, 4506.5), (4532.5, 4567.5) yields -3.4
